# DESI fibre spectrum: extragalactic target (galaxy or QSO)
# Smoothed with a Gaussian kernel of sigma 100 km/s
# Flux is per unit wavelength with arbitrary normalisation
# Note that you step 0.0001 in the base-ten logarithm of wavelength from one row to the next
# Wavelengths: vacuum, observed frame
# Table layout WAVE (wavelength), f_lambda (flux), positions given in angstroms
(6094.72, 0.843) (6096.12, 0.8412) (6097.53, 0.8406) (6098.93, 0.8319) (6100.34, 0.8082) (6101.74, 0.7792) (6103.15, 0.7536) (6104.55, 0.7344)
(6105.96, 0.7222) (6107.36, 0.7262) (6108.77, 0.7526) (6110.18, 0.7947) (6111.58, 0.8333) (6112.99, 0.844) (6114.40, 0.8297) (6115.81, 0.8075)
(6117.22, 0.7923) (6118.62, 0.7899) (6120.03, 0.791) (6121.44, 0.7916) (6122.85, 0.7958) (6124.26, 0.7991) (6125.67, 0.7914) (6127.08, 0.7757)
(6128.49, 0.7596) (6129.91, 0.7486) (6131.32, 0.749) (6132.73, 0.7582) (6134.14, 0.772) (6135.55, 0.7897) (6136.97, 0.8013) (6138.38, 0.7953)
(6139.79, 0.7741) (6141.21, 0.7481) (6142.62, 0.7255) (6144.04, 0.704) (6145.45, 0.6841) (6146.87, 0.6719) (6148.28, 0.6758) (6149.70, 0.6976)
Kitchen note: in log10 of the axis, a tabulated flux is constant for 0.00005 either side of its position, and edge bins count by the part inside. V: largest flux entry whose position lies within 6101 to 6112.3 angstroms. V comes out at 0.8333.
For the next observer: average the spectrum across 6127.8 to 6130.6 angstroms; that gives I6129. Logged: 0.752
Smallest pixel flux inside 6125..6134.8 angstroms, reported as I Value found 0.7486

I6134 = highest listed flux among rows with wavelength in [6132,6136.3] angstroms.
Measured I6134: 0.7897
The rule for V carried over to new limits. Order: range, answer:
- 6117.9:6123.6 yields 0.7958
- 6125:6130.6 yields 0.7914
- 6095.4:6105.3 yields 0.8412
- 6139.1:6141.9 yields 0.7741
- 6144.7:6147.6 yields 0.6841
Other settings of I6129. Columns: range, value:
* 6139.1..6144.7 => 0.737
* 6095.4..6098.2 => 0.84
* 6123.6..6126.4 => 0.795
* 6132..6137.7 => 0.781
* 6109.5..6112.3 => 0.816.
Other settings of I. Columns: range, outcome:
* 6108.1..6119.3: 0.7526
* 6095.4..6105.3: 0.7344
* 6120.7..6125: 0.7916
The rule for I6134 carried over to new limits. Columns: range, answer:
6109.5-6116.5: 0.844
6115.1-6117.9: 0.8075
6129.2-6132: 0.749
